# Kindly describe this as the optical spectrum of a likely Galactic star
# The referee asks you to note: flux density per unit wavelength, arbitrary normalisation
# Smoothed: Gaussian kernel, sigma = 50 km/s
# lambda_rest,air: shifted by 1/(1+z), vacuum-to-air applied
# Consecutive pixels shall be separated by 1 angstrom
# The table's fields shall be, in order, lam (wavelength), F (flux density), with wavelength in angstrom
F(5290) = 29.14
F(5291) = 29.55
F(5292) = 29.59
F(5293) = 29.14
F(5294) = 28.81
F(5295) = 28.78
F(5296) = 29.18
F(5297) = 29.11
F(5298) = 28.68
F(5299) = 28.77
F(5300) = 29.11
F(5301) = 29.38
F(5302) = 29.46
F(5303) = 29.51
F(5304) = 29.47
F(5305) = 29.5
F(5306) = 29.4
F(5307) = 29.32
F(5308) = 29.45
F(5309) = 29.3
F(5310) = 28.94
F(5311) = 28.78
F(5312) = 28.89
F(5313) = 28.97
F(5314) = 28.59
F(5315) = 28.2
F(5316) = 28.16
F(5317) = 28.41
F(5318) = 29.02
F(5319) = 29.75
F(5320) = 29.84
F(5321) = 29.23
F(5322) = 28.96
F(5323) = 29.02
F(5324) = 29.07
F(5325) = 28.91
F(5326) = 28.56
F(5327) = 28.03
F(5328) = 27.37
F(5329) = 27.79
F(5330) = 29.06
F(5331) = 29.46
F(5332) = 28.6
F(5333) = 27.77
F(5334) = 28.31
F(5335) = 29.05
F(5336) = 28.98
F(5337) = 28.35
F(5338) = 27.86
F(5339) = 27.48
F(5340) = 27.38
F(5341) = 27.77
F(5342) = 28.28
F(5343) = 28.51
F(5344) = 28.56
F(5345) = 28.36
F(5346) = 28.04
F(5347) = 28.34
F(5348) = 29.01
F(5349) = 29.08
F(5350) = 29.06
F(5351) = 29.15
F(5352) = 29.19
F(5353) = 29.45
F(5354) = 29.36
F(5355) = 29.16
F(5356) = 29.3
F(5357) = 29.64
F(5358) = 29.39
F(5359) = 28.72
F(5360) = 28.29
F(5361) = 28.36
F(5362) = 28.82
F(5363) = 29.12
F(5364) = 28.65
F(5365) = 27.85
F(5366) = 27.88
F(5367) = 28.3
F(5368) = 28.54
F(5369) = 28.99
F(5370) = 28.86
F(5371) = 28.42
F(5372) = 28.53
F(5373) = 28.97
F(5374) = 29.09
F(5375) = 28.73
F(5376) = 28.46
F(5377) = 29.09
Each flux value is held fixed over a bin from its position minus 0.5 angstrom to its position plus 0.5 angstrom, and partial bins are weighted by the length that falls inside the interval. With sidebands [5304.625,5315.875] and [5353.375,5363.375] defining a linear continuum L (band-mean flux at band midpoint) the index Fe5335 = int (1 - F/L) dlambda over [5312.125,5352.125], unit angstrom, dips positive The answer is 0.6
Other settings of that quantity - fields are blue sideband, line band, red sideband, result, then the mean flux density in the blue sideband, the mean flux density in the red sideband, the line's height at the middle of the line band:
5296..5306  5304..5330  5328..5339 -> 0.0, 29.2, 28.4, 28.8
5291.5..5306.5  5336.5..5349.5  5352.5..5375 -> 0.3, 29.2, 28.8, 28.9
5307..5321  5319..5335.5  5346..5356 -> 0.2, 29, 29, 29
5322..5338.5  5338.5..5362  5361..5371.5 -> -0.1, 28.5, 28.5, 28.5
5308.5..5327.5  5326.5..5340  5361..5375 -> 0.2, 28.9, 28.6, 28.8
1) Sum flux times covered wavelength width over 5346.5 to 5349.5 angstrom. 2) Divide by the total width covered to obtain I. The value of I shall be 28.8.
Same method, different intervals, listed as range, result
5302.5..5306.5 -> 29.5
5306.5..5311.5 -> 29.2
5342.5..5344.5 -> 28.5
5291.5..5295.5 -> 29.1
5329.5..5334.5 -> 28.6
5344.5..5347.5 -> 28.2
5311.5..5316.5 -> 28.6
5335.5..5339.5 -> 28.2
